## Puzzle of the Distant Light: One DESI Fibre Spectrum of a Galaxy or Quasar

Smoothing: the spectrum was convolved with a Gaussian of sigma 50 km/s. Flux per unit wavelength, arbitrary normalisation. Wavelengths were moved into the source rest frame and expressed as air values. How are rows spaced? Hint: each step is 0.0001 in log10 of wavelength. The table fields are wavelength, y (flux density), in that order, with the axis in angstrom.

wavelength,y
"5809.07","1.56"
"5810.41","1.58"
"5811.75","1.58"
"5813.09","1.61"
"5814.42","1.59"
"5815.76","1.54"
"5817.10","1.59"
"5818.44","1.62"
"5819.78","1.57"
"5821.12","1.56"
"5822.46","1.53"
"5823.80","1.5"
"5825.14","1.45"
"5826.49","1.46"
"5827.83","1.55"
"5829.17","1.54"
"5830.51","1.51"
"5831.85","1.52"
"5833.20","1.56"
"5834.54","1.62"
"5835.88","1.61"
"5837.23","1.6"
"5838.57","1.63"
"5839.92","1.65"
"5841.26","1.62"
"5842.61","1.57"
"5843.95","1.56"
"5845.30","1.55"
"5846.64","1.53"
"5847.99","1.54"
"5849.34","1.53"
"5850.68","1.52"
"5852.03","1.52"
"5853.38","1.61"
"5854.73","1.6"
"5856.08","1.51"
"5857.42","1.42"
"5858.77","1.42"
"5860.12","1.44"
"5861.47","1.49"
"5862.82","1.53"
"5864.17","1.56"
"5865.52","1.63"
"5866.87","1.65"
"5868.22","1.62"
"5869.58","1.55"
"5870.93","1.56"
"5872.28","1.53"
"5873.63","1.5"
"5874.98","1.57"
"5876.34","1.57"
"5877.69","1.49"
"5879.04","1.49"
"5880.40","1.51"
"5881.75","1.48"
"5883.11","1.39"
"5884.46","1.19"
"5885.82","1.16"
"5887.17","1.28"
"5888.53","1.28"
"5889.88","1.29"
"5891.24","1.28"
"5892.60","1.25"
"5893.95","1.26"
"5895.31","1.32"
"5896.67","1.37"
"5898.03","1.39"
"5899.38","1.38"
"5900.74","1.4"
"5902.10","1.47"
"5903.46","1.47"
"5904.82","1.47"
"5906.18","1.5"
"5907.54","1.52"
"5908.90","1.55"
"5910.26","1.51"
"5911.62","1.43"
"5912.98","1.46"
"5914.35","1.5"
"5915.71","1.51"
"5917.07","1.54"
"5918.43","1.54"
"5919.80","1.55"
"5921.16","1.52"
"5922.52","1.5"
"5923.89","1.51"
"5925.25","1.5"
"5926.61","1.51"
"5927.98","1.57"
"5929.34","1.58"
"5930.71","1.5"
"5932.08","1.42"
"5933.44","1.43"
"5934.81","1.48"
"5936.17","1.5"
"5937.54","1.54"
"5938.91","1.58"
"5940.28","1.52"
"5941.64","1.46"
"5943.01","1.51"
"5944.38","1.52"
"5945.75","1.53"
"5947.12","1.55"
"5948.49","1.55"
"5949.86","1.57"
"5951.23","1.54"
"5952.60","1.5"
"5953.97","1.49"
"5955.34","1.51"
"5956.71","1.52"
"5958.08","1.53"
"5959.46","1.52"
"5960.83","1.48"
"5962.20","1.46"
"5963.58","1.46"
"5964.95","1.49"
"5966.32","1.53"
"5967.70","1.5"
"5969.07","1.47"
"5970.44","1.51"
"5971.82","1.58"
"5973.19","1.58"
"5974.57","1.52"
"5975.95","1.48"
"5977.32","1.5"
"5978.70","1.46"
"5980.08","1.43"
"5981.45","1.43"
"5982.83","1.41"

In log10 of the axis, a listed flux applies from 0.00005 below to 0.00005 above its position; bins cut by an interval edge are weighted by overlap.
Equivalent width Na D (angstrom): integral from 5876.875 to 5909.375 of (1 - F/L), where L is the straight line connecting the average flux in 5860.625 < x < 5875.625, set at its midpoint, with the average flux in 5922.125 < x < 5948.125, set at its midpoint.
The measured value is 3.4 angstrom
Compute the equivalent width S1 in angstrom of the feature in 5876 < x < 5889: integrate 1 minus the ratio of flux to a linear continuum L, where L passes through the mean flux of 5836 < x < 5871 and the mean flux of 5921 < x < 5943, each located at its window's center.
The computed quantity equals 1.3 angstrom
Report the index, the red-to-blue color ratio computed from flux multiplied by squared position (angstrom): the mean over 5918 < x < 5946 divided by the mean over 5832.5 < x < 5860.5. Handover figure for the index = 1.00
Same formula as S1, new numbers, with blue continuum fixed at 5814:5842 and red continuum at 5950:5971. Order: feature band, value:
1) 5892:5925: 1.5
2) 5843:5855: 0.0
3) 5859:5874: 0.0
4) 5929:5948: 0.1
